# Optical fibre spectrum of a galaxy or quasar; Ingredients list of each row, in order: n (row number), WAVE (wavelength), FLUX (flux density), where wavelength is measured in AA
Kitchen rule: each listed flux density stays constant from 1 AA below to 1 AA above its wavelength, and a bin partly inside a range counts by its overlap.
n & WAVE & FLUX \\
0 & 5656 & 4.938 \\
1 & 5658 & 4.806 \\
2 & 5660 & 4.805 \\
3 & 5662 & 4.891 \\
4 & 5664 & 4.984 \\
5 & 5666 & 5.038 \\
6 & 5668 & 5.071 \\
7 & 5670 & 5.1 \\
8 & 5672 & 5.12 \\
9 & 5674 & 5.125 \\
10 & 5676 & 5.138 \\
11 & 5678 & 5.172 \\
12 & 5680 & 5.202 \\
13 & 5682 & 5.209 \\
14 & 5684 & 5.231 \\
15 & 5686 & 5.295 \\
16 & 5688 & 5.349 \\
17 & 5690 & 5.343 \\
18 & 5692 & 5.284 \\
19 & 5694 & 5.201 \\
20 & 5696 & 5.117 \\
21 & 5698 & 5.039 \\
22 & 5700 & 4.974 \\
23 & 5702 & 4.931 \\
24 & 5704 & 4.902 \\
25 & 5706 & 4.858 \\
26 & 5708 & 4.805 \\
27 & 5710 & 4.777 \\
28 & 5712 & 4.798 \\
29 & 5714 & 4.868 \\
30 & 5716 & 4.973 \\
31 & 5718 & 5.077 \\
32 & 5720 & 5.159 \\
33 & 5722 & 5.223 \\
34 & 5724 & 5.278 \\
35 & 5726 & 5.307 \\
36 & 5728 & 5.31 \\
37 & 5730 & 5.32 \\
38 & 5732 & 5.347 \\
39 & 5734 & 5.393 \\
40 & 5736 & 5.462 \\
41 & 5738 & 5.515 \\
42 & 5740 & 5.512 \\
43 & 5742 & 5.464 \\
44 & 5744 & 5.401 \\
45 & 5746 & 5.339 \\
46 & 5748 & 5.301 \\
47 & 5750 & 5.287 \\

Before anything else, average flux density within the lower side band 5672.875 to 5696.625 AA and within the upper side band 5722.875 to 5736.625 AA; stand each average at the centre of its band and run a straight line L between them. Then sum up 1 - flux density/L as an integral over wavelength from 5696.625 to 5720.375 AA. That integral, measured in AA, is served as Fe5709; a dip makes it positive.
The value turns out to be 1.6 AA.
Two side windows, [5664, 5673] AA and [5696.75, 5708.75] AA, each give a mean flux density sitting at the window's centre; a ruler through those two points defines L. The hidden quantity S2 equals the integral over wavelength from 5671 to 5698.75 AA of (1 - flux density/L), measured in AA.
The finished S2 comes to -1.12 AA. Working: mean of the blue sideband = 5.07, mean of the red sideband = 4.92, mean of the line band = 5.2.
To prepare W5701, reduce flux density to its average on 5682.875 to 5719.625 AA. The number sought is 5.05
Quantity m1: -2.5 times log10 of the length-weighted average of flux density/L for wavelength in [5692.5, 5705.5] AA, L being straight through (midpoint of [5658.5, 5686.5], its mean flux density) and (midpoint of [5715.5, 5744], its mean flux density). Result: 0.04 mag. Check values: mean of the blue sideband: 5.09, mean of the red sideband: 5.32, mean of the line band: 5.03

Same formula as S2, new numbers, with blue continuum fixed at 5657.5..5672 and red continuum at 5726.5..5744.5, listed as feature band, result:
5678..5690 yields -0.4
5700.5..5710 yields 0.6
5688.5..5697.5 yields -0.1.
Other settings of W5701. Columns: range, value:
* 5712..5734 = 5.18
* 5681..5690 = 5.28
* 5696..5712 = 4.91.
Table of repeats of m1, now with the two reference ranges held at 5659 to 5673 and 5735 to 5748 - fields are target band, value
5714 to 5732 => 0.03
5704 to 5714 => 0.09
